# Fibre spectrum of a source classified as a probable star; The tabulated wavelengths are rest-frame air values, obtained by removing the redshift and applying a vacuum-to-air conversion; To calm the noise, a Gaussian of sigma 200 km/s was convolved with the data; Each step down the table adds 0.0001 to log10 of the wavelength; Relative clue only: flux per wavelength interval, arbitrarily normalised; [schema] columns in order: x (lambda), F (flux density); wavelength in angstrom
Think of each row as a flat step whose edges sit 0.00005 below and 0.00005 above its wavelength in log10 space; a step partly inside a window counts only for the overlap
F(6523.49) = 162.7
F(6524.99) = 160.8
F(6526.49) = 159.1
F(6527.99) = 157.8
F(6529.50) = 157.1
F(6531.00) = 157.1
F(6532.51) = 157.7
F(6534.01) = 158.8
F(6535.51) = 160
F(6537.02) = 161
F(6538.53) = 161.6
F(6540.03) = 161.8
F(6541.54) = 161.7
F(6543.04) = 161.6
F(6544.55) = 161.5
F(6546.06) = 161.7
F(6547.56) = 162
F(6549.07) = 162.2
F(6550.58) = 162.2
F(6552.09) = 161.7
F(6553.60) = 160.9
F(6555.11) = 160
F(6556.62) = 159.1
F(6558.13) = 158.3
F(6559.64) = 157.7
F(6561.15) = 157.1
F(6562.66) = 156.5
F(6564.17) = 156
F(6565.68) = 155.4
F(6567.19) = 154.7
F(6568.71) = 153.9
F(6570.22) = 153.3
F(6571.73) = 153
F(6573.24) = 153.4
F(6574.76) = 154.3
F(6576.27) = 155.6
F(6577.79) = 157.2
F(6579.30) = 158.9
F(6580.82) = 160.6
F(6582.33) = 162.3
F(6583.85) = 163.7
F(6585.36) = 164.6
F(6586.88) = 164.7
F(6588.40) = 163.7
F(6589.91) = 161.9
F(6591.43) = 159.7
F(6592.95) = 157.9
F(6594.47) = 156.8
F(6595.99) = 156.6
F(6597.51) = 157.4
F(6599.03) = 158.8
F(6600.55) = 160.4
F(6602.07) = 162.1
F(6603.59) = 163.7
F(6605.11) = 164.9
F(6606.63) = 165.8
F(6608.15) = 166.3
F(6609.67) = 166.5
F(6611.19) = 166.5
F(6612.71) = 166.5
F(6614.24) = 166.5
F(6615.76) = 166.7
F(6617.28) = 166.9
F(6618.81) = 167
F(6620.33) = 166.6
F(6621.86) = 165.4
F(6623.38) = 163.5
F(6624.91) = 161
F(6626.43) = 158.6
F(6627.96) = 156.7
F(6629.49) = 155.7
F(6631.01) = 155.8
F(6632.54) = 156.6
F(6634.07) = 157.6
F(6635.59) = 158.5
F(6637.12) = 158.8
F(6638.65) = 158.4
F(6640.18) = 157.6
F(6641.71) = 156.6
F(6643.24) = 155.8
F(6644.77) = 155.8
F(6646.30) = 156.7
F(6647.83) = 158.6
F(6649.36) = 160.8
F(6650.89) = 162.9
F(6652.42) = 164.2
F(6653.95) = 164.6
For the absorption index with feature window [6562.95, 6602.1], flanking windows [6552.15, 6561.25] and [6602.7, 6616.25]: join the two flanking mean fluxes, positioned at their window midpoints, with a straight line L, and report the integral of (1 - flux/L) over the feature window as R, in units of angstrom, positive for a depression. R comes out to 1.0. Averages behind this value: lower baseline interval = 159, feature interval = 158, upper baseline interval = 166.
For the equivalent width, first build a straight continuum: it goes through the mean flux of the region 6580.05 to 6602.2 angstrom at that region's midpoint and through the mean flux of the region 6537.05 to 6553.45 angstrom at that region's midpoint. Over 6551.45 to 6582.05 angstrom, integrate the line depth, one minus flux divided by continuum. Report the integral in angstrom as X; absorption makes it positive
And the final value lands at 0.8 angstrom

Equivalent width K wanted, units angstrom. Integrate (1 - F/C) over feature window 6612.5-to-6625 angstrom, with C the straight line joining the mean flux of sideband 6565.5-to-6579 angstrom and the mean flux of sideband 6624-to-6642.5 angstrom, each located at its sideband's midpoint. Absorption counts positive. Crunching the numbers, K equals -0.7 angstrom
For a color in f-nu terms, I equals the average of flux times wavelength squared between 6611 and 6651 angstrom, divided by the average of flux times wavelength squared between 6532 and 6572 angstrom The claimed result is 1.0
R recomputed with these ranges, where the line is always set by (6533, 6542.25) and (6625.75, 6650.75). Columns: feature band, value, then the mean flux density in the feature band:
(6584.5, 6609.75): -0.5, 162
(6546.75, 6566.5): 0.1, 159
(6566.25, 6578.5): 0.4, 154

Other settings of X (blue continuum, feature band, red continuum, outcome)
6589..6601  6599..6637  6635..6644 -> -1.1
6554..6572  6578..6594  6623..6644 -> -0.5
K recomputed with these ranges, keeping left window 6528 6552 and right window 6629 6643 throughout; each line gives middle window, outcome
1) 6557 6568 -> 0.2 angstrom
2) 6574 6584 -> 0.0 angstrom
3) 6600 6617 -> -0.8 angstrom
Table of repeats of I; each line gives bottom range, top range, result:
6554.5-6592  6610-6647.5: 1.03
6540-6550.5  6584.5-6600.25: 1.00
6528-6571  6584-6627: 1.04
